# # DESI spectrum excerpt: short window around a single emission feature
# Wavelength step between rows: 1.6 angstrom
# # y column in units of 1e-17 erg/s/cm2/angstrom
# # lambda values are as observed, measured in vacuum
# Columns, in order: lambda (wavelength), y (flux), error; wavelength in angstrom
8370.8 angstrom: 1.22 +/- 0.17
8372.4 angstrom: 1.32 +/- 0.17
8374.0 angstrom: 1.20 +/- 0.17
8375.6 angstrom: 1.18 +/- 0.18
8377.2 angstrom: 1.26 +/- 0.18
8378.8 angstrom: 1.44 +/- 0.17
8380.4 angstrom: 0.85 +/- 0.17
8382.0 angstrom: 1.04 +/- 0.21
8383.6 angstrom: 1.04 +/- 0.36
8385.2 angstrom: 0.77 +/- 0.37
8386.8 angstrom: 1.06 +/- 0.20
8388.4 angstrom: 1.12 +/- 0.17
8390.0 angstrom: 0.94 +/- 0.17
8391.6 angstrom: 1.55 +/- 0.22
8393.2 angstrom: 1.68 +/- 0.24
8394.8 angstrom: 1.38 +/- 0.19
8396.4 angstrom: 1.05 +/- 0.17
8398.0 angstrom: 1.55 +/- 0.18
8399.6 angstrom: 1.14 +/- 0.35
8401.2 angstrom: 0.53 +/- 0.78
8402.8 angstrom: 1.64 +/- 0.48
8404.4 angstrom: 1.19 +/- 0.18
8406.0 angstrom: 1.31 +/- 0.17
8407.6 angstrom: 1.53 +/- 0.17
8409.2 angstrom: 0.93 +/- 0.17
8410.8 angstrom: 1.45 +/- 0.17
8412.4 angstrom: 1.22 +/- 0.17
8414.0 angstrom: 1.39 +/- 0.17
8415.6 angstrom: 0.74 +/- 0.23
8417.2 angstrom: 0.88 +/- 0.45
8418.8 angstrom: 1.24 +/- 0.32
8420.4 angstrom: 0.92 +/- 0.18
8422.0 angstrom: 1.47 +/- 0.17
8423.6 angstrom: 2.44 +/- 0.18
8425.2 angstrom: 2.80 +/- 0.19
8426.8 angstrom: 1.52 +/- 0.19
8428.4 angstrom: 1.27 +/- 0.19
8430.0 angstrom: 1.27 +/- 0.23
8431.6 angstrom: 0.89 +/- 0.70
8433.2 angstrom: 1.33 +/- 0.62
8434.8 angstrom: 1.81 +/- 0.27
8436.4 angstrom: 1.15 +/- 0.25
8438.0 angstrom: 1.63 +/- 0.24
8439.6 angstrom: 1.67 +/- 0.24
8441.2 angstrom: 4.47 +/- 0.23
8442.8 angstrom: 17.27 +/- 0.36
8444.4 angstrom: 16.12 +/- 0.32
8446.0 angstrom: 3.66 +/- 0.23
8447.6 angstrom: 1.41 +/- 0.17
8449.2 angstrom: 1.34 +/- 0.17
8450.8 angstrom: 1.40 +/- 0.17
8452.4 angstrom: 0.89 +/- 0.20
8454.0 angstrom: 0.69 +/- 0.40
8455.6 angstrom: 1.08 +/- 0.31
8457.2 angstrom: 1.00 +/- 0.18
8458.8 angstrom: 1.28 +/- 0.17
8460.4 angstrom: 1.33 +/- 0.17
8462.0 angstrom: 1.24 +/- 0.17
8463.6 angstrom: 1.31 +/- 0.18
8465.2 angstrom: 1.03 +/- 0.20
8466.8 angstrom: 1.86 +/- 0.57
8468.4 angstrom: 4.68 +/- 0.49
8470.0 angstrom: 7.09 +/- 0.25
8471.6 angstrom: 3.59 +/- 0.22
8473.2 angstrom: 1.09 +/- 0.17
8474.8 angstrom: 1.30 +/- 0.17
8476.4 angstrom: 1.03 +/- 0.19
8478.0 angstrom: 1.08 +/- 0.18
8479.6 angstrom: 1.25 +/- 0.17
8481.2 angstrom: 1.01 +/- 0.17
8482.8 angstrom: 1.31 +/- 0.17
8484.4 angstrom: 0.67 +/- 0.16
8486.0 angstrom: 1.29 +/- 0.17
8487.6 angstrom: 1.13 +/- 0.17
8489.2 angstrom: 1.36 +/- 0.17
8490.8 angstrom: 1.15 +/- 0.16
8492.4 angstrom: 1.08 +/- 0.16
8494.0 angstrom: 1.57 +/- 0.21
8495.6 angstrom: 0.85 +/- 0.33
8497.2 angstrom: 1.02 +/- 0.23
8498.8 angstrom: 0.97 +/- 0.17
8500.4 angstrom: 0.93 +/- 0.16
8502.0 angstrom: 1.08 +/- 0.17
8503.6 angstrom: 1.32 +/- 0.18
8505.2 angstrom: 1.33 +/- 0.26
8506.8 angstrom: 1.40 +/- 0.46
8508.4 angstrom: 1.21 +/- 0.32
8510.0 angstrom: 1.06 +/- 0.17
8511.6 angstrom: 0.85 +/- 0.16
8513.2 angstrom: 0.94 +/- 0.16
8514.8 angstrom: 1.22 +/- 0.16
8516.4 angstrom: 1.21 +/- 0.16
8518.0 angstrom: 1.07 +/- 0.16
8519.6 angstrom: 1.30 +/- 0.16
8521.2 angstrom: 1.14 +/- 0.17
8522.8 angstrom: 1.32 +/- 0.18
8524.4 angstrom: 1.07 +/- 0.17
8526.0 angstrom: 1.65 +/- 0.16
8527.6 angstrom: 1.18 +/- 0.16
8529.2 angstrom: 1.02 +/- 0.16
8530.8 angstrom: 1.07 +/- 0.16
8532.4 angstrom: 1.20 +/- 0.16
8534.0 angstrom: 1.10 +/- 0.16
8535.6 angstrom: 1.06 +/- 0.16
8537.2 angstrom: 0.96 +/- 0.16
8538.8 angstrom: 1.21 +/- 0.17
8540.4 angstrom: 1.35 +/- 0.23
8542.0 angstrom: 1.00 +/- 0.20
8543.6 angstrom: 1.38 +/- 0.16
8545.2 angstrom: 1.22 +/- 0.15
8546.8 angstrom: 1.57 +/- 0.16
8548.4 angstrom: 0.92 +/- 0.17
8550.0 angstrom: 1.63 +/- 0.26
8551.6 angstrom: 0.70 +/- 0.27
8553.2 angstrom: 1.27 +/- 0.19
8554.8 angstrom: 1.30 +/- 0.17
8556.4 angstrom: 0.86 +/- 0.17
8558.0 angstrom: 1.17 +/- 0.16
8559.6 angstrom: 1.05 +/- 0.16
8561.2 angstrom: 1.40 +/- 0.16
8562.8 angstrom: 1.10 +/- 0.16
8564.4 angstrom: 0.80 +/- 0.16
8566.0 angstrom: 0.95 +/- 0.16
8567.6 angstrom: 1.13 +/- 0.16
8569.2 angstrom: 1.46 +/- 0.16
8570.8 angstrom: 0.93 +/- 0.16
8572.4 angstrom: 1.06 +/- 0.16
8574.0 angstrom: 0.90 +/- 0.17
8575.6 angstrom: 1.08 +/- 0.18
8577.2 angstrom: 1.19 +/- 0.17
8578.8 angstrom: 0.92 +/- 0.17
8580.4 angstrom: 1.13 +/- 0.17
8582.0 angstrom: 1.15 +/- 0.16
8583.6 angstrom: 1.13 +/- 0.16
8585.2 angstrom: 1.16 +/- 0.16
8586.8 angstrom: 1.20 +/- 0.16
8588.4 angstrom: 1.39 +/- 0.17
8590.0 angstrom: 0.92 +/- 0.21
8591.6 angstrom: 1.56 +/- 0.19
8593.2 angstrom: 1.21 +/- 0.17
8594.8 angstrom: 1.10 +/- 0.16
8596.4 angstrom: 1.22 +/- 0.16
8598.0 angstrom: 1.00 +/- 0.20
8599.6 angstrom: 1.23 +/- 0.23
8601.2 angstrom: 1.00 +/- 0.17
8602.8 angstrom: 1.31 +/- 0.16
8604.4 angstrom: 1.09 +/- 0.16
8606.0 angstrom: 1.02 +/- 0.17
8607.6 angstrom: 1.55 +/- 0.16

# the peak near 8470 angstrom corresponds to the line [N II] 6583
